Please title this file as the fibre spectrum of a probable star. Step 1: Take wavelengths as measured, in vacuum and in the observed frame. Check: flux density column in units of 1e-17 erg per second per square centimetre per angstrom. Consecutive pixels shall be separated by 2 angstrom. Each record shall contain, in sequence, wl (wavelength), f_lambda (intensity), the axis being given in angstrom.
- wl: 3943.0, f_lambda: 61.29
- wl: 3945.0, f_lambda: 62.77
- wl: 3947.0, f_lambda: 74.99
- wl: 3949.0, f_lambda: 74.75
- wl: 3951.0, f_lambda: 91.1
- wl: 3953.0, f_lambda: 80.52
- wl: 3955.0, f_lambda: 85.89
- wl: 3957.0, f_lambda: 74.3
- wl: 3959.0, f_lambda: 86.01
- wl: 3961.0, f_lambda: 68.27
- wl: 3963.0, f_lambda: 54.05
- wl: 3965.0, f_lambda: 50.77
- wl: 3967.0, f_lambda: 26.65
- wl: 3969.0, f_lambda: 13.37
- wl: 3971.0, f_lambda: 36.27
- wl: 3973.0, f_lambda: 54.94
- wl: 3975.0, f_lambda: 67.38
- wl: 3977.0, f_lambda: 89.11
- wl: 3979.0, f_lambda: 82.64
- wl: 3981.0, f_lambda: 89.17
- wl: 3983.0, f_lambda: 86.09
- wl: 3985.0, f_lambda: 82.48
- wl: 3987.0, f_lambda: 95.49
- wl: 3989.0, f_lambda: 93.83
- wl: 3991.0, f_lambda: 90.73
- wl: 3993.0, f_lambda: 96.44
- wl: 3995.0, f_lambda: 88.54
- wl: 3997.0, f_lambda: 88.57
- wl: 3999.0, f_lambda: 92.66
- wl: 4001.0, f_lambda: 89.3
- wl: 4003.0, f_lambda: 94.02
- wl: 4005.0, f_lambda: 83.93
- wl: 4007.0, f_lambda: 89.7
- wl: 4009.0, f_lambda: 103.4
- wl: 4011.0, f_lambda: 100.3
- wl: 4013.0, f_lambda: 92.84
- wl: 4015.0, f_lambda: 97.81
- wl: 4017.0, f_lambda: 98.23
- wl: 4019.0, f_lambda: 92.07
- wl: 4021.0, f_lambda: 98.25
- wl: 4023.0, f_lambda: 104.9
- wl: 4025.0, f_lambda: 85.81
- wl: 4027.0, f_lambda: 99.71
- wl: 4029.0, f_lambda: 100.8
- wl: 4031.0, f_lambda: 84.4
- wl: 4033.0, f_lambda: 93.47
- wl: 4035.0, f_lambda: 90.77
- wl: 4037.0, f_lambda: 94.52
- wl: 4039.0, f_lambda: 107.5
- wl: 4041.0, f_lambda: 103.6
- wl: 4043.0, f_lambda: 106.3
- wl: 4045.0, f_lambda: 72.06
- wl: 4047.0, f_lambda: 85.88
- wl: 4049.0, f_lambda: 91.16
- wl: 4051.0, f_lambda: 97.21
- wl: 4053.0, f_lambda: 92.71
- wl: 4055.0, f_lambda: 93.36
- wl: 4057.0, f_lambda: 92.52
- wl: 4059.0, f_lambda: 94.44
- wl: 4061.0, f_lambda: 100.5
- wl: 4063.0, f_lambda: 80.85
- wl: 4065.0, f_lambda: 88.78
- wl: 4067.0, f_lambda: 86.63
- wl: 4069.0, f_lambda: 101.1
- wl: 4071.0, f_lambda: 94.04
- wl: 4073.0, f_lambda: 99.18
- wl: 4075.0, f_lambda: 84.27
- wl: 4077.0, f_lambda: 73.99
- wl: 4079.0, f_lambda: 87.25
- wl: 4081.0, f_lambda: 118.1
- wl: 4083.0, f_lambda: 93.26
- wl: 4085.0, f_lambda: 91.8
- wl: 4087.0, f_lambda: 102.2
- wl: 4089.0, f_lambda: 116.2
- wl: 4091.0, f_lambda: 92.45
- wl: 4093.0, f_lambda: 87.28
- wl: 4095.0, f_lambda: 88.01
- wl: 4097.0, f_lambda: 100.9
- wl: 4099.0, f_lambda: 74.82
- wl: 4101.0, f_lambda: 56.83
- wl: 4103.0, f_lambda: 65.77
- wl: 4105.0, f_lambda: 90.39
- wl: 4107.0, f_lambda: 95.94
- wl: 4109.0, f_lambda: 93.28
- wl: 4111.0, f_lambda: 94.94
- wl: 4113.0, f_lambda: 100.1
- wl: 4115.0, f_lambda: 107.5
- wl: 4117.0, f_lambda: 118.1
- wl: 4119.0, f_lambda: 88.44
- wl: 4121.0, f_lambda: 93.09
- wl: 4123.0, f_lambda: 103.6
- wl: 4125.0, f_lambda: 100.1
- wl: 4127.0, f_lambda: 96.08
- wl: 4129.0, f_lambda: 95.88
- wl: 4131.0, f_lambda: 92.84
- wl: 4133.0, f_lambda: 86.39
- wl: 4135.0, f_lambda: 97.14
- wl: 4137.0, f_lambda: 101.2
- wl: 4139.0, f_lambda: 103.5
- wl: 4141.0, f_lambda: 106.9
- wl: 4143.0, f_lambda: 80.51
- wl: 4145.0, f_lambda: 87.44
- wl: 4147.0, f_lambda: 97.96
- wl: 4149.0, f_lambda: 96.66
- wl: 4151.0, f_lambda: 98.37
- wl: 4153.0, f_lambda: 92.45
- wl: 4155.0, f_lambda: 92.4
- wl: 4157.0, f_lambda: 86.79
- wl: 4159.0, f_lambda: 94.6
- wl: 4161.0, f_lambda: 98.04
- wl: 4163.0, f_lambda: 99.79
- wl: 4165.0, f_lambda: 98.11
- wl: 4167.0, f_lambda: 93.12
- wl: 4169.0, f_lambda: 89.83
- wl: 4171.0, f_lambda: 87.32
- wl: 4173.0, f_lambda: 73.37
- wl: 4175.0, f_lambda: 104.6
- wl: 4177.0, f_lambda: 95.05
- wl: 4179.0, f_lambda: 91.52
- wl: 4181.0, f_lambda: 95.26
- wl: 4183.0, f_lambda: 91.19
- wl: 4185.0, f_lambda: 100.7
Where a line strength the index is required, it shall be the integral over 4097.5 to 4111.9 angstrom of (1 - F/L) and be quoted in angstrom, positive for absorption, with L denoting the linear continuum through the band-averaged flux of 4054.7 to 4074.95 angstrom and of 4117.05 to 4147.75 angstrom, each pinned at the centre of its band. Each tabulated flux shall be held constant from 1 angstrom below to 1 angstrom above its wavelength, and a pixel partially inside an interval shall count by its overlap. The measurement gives 1.9 angstrom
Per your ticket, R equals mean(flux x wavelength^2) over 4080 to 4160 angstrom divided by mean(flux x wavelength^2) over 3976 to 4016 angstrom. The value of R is 1.10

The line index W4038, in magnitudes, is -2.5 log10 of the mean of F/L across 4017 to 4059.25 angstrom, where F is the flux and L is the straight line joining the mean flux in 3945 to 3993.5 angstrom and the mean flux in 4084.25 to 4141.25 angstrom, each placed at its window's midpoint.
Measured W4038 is -0.14 mag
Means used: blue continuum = 72.3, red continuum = 94.4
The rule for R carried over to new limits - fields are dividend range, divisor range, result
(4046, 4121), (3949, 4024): 1.19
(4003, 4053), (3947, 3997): 1.32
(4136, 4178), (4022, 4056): 1.06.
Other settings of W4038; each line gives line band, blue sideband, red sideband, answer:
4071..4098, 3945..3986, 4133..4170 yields -0.115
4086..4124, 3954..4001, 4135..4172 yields -0.049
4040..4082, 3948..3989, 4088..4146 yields -0.096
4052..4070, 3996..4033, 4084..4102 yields -0.007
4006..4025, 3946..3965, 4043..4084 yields -0.150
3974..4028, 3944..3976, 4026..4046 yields -0.146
